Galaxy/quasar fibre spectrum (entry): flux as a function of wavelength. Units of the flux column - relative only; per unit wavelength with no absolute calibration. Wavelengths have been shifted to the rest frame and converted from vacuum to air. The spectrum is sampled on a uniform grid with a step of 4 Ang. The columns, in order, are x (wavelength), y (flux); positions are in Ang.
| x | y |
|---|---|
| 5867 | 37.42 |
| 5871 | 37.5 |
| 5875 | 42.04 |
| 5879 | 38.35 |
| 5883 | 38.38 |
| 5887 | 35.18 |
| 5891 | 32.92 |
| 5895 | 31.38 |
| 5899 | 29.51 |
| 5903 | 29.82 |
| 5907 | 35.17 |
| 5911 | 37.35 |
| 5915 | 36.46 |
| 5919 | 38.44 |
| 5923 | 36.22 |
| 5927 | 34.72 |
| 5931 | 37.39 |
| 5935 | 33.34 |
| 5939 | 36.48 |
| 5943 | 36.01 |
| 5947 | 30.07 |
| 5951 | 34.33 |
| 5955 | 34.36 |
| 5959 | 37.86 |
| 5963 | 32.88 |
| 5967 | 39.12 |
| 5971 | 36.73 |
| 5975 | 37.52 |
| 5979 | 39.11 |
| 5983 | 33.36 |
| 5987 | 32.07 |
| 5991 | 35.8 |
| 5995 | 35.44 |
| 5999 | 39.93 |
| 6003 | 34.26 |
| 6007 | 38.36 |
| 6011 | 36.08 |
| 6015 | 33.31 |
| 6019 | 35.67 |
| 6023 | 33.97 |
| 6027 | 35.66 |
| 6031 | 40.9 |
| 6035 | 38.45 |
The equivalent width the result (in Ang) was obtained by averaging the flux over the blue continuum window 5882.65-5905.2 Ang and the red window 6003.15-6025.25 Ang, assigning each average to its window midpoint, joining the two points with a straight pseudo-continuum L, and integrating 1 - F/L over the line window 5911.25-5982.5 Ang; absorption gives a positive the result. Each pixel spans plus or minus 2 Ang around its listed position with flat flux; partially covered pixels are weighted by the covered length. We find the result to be -4.6 Ang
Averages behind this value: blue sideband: 32.5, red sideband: 35.4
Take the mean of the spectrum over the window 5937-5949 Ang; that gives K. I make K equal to 34.2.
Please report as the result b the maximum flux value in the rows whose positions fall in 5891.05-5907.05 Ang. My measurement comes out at 35.17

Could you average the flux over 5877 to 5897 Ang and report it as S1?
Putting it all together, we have 35.2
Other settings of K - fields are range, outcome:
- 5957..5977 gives 36.8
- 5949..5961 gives 35.5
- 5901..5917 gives 34.7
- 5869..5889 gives 38.3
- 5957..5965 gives 35.4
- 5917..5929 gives 36.5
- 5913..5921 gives 37.5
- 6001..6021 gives 35.5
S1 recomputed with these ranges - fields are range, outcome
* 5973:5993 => 35.6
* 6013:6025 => 34.3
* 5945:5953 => 32.2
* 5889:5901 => 31.3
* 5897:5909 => 31.5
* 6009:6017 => 34.7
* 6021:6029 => 34.8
